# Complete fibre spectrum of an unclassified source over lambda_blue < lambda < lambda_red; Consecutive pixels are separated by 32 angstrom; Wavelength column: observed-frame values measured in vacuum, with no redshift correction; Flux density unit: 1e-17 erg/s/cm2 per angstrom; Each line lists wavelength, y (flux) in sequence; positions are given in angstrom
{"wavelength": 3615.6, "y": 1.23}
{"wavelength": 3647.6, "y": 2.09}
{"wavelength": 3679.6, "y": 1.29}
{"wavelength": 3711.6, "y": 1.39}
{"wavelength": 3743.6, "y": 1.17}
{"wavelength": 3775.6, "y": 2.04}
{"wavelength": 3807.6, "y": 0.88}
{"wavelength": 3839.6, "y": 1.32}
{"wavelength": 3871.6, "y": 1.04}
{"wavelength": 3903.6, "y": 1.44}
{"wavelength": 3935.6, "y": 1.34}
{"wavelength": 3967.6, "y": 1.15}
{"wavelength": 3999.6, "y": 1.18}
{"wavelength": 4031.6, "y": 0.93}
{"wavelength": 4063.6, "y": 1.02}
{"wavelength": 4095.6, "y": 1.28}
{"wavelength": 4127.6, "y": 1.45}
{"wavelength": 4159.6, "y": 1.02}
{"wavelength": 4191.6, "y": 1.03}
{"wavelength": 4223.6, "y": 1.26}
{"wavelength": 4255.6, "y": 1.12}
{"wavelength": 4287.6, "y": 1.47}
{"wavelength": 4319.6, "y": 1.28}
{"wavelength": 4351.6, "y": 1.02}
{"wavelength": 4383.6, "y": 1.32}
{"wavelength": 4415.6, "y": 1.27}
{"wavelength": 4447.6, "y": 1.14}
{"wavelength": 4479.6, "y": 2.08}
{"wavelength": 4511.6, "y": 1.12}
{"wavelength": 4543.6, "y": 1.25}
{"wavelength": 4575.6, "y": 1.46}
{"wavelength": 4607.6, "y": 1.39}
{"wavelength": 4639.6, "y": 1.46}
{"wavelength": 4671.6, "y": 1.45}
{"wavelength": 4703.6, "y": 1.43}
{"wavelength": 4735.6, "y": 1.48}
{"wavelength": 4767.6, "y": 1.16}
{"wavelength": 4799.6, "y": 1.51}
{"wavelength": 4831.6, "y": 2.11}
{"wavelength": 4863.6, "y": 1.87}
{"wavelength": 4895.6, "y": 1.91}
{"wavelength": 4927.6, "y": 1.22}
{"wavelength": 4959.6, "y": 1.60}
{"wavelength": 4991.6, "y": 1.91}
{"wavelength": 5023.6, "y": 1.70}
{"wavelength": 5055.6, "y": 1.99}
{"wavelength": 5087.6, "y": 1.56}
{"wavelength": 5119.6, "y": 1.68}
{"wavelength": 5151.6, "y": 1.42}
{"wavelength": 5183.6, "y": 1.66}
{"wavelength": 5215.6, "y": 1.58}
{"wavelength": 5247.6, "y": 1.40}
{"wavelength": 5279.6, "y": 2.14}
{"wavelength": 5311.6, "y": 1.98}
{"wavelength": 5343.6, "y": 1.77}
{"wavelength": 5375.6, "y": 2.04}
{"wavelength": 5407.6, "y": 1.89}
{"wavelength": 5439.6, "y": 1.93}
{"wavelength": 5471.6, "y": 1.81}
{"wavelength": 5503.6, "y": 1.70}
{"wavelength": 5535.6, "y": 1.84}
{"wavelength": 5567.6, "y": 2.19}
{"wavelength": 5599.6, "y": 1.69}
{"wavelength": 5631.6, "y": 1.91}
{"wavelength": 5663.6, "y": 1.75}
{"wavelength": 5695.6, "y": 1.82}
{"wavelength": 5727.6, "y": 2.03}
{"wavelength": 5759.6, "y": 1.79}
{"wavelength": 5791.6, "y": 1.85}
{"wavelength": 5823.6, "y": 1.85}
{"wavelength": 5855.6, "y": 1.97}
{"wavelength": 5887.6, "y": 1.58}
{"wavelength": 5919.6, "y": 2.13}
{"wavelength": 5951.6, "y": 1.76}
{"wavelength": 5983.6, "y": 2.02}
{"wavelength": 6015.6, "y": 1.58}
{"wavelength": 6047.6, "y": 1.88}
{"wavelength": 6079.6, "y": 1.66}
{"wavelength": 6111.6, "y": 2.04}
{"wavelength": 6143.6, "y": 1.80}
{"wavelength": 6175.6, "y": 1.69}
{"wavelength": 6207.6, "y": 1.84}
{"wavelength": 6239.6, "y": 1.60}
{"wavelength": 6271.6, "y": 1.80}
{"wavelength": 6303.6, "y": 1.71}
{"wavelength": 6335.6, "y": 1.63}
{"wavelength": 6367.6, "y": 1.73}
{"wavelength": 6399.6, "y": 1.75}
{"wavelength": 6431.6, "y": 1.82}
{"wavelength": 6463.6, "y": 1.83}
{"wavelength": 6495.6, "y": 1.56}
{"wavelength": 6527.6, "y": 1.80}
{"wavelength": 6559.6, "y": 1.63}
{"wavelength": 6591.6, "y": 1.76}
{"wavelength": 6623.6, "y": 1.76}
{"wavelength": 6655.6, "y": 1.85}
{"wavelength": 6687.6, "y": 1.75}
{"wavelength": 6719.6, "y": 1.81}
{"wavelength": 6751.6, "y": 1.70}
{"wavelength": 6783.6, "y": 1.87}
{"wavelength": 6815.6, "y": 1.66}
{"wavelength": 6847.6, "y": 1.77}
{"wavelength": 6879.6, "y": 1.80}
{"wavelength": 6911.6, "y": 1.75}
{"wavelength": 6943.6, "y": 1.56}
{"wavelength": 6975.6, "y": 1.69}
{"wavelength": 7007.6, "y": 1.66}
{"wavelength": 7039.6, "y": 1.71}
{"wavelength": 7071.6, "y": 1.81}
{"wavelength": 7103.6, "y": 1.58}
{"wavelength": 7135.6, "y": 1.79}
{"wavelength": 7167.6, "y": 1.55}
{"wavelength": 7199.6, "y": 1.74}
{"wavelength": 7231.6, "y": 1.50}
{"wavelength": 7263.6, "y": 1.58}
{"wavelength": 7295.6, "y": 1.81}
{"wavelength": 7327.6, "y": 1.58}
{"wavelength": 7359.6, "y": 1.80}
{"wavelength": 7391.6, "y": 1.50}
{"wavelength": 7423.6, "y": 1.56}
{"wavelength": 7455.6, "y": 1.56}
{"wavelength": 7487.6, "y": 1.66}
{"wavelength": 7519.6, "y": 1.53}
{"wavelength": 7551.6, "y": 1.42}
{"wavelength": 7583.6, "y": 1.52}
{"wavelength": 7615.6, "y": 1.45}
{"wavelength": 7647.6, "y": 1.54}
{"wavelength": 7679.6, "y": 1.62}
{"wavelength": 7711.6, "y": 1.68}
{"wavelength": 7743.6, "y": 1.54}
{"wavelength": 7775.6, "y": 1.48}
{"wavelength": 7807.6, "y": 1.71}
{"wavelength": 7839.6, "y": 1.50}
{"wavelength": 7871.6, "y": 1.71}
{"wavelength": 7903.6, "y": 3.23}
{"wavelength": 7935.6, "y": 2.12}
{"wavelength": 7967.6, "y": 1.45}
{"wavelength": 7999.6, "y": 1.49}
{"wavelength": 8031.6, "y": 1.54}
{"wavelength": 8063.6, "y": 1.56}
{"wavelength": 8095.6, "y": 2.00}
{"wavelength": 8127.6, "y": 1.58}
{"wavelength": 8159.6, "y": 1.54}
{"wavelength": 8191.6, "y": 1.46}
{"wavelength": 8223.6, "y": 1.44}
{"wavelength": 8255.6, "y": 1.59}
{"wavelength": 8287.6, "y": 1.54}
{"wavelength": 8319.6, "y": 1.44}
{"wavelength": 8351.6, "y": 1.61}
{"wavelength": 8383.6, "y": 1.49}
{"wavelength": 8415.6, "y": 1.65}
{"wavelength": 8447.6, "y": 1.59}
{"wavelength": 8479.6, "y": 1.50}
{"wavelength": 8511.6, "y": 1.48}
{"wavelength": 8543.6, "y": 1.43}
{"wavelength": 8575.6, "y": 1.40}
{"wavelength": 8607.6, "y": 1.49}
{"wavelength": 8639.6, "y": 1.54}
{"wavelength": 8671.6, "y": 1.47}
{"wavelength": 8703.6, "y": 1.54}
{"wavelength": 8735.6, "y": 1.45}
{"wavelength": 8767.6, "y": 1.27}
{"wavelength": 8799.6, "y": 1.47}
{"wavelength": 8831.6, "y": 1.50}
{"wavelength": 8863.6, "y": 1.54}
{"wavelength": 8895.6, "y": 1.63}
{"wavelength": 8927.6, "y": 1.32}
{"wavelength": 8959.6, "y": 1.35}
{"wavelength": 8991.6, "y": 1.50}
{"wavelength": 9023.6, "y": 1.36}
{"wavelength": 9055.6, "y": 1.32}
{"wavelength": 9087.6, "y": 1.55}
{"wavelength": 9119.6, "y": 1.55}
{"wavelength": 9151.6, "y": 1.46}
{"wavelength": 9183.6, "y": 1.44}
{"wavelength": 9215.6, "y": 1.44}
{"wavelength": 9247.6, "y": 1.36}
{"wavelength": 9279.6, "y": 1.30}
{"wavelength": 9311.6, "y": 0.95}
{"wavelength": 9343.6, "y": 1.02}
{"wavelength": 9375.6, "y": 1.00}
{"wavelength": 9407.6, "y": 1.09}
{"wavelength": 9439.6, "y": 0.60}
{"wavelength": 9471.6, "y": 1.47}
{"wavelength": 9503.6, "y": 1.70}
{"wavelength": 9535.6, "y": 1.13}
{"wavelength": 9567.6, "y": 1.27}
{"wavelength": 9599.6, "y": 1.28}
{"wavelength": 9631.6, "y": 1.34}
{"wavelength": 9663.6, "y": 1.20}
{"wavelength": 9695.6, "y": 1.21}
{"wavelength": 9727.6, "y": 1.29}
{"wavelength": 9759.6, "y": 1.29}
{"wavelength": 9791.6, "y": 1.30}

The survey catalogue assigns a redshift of 0.20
